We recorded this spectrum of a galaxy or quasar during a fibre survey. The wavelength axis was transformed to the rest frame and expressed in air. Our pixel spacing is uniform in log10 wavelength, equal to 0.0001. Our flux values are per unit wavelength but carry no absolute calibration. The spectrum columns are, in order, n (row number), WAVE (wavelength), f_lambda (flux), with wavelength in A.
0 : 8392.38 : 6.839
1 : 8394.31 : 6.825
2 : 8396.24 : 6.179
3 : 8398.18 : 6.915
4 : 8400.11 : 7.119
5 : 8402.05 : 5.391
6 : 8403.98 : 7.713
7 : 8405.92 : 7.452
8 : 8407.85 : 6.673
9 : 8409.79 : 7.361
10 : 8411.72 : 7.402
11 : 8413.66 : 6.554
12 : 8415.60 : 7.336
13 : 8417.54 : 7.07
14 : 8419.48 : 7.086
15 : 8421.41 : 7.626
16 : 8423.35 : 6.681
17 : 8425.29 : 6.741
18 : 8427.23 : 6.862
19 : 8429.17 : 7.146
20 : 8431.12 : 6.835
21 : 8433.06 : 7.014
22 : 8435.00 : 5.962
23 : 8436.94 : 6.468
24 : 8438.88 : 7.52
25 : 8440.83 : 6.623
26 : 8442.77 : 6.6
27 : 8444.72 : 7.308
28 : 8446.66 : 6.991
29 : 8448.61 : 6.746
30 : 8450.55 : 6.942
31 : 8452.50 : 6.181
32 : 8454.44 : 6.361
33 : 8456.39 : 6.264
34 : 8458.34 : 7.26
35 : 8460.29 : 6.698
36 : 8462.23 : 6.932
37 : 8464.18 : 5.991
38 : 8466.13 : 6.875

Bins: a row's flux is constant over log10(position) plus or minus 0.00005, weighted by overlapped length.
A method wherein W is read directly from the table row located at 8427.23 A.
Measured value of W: 6.862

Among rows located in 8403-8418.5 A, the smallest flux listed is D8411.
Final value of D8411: 6.554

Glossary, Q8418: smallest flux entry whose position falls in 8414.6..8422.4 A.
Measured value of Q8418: 7.07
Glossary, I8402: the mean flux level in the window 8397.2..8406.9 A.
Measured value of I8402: 6.92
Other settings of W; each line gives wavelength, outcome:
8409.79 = 7.361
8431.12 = 6.835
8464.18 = 5.991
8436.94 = 6.468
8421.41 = 7.626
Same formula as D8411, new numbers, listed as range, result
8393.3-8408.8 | 5.391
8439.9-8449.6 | 6.6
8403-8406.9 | 7.452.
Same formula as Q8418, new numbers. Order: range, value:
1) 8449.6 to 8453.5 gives 6.181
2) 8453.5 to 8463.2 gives 6.264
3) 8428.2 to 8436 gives 5.962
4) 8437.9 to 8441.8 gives 6.623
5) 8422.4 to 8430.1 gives 6.681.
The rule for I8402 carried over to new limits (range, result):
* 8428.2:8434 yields 6.99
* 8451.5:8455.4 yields 6.28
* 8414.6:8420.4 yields 7.15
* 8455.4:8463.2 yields 6.79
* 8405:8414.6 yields 7.09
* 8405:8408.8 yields 7.07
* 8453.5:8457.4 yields 6.31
